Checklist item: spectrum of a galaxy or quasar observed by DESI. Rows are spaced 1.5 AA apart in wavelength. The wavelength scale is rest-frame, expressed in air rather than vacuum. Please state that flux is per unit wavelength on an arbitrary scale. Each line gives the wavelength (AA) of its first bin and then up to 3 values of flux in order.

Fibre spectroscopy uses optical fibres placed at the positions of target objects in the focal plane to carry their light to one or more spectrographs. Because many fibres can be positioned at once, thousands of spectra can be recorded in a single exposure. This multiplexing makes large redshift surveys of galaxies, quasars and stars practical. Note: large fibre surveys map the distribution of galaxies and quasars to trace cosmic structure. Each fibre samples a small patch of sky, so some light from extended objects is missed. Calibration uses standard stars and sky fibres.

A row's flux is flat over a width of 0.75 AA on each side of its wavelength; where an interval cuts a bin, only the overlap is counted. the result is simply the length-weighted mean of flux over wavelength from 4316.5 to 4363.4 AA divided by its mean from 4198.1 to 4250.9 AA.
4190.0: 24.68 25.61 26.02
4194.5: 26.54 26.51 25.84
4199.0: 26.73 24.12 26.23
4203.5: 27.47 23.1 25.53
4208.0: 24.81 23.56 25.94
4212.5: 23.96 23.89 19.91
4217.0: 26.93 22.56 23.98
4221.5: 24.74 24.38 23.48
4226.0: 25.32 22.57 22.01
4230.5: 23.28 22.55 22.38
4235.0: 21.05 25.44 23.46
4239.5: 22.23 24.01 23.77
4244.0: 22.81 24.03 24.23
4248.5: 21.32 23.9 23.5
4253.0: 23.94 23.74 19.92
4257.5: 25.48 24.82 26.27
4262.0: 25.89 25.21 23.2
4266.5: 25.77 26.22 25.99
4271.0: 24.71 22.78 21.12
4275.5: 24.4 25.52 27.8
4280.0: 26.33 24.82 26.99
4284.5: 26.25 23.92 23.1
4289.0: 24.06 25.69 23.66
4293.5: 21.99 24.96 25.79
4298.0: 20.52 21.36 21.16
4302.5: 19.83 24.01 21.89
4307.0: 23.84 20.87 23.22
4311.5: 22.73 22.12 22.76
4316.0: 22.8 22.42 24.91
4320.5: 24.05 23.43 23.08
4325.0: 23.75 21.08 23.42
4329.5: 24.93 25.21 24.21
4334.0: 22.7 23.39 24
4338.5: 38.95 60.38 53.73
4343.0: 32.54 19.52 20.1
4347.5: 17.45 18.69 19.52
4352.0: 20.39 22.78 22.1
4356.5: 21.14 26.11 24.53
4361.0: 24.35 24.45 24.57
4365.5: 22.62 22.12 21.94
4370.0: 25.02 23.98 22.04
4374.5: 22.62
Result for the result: 1.08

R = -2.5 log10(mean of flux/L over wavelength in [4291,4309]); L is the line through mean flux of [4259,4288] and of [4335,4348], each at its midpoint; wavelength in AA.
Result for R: 0.235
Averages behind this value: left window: 25.1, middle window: 22.6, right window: 32.7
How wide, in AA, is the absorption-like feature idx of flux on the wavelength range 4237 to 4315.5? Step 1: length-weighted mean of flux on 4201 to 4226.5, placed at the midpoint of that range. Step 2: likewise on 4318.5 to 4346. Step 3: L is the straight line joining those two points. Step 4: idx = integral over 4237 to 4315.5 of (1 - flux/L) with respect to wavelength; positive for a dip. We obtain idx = 7.86 AA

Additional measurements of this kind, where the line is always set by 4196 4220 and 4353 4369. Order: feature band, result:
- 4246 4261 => 0.40 AA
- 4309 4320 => 0.38 AA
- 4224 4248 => 1.20 AA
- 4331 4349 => -4.85 AA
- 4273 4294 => -0.55 AA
